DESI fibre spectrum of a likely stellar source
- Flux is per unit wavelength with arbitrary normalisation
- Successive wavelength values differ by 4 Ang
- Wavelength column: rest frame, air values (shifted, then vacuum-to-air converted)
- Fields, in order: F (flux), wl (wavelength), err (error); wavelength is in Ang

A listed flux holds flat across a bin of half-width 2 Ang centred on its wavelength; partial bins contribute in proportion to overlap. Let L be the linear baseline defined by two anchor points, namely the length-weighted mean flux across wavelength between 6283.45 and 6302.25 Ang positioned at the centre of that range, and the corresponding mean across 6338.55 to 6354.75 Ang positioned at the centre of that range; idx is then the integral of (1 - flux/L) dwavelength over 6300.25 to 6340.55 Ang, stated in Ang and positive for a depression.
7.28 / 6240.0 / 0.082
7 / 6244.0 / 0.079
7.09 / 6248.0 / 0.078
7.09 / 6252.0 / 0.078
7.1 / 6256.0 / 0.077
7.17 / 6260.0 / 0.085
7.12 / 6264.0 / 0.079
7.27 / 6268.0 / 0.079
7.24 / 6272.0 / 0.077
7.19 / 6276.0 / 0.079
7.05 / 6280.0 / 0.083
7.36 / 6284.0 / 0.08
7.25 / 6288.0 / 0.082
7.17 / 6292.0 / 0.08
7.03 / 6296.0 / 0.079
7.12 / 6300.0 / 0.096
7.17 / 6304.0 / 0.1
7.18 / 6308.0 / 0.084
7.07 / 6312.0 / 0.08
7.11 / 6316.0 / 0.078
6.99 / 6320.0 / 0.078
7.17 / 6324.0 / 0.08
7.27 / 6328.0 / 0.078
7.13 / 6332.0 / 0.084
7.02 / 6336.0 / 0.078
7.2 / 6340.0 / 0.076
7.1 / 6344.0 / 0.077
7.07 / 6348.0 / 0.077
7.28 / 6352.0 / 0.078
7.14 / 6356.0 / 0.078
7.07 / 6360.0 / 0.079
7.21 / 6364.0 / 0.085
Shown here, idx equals 0.2 Ang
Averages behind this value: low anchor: 7.17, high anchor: 7.16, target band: 7.13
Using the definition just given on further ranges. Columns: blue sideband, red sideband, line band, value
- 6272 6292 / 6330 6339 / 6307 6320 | 0.1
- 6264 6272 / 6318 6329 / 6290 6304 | 0.1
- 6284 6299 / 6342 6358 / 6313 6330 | 0.1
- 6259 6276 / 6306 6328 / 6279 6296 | -0.1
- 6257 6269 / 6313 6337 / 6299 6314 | 0.0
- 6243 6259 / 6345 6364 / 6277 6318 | -0.2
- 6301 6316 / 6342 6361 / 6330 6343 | 0.0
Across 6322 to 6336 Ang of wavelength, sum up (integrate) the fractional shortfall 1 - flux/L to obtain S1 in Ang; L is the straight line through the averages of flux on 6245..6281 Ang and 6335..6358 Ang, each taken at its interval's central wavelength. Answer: 0.0 Ang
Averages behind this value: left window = 7.15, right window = 7.14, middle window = 7.17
